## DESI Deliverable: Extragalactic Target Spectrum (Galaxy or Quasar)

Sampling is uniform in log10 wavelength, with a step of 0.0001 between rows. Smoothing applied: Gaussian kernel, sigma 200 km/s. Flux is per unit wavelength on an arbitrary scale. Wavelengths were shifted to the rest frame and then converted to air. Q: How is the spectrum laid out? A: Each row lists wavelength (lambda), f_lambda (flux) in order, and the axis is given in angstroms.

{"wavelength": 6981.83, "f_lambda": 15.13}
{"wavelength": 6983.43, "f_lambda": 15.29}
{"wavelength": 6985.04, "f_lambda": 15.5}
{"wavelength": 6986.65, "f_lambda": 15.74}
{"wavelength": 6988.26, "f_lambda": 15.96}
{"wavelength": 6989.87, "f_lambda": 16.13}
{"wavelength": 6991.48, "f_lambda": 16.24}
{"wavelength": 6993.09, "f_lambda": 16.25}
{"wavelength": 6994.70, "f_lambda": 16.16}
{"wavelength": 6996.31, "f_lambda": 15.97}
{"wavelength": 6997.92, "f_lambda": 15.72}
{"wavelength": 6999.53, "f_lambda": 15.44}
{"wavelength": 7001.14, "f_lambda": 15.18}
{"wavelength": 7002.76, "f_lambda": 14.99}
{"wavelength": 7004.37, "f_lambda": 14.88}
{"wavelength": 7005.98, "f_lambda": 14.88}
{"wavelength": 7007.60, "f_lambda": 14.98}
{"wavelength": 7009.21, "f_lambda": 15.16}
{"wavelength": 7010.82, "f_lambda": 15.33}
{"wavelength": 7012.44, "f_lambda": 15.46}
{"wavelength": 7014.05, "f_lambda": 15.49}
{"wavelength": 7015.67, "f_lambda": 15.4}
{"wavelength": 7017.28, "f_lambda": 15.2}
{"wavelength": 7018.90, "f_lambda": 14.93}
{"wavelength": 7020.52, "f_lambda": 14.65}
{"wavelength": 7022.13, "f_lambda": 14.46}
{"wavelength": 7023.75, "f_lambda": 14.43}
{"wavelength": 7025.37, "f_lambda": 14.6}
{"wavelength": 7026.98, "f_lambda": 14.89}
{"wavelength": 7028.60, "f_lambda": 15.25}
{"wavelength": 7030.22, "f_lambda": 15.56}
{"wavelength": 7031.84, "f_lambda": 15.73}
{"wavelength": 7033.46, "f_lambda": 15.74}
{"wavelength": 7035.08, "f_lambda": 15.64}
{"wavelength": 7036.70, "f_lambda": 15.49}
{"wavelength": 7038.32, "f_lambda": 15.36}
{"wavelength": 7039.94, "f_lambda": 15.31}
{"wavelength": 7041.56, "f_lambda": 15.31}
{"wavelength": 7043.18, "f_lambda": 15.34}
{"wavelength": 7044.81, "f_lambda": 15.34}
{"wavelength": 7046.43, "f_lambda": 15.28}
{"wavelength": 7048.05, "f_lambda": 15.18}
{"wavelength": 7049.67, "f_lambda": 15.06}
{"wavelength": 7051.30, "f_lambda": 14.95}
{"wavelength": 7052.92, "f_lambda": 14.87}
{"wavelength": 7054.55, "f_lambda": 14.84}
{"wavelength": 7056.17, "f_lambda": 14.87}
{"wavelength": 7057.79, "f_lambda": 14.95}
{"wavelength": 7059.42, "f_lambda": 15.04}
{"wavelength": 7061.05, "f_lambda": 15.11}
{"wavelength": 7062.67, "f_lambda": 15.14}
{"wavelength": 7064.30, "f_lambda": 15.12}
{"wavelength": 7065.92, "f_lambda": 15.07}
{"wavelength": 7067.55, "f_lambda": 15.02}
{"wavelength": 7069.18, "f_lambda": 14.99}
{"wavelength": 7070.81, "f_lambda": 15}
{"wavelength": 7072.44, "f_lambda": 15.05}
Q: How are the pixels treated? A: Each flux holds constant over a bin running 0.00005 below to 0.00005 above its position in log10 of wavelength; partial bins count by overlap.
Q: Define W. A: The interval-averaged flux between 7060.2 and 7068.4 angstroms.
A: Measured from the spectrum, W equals 15.1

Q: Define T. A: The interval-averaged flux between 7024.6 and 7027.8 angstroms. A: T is 14.8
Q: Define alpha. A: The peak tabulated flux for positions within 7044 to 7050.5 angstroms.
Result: 15.34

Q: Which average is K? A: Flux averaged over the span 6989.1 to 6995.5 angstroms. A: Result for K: 16.2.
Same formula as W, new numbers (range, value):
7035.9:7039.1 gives 15.4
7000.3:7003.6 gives 15.1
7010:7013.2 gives 15.4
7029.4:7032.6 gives 15.6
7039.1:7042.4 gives 15.3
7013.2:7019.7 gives 15.3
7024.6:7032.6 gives 15.2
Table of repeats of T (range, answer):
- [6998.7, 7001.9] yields 15.3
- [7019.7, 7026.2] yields 14.5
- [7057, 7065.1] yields 15.1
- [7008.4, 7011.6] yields 15.3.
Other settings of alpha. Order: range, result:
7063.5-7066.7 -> 15.12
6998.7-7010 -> 15.44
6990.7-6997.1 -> 16.25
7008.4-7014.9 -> 15.49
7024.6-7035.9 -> 15.74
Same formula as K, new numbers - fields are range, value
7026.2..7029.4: 15.1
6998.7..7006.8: 15.1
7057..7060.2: 15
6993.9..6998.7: 16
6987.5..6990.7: 16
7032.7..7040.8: 15.5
